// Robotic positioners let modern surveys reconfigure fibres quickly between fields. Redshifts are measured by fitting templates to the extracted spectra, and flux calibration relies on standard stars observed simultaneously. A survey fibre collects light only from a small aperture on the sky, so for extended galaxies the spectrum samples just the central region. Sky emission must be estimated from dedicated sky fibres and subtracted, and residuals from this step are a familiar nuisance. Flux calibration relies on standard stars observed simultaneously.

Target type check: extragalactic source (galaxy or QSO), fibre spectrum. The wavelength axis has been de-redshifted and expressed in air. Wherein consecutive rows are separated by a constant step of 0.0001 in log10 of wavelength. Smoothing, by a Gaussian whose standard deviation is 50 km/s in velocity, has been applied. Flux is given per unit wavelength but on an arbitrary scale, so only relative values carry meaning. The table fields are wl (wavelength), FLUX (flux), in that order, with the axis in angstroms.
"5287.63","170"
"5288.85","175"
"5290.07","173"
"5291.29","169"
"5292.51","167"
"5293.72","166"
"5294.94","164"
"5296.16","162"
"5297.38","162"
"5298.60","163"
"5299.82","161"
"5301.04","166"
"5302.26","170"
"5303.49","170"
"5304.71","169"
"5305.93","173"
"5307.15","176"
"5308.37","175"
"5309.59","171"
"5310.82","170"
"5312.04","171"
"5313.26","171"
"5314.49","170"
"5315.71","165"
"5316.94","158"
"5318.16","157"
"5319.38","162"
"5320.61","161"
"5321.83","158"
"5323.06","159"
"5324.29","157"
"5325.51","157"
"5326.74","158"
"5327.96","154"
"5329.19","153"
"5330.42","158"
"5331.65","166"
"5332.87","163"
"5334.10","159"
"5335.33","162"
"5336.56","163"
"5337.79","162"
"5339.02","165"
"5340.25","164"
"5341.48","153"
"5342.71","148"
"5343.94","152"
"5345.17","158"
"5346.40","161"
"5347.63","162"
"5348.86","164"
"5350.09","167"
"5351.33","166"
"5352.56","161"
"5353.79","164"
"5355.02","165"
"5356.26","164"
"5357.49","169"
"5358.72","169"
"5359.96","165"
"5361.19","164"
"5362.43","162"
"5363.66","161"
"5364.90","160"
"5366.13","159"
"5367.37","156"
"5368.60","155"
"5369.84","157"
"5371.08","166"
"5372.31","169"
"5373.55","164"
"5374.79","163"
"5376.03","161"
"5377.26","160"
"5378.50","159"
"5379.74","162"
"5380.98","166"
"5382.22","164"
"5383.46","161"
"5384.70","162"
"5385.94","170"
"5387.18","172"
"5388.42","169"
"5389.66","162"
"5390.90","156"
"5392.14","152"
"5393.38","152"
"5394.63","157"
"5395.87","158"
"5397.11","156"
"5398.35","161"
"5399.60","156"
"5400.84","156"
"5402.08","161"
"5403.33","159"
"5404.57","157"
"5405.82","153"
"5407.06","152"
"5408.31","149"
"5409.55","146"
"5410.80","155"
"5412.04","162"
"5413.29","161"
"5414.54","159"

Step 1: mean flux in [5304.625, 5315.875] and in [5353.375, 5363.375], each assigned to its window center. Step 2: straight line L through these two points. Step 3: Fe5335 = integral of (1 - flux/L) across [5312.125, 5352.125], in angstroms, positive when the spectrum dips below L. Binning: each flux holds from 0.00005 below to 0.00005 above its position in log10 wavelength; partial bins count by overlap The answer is 1.91 angstroms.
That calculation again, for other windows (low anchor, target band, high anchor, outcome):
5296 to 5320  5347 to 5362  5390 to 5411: -0.4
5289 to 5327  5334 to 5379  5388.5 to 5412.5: -0.3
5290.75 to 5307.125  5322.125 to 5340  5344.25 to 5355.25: 0.5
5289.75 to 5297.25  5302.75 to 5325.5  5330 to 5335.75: -0.3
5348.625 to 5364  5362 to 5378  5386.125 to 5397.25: 0.2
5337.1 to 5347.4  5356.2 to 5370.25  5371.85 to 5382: -0.1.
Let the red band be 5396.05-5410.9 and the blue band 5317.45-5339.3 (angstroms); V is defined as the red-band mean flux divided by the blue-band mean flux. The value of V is 1.0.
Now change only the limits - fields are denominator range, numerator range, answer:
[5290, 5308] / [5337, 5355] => 0.96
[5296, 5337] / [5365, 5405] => 0.98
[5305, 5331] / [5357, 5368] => 0.99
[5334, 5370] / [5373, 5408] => 0.99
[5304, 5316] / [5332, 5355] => 0.94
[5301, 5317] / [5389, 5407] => 0.92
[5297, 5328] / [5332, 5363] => 0.98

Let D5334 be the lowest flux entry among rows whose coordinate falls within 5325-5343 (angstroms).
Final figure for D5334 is 148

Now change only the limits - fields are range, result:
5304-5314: 169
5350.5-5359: 161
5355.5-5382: 155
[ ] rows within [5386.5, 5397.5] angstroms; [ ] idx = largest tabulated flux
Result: 172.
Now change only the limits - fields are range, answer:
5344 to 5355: 167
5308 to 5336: 175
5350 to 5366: 169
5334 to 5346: 165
